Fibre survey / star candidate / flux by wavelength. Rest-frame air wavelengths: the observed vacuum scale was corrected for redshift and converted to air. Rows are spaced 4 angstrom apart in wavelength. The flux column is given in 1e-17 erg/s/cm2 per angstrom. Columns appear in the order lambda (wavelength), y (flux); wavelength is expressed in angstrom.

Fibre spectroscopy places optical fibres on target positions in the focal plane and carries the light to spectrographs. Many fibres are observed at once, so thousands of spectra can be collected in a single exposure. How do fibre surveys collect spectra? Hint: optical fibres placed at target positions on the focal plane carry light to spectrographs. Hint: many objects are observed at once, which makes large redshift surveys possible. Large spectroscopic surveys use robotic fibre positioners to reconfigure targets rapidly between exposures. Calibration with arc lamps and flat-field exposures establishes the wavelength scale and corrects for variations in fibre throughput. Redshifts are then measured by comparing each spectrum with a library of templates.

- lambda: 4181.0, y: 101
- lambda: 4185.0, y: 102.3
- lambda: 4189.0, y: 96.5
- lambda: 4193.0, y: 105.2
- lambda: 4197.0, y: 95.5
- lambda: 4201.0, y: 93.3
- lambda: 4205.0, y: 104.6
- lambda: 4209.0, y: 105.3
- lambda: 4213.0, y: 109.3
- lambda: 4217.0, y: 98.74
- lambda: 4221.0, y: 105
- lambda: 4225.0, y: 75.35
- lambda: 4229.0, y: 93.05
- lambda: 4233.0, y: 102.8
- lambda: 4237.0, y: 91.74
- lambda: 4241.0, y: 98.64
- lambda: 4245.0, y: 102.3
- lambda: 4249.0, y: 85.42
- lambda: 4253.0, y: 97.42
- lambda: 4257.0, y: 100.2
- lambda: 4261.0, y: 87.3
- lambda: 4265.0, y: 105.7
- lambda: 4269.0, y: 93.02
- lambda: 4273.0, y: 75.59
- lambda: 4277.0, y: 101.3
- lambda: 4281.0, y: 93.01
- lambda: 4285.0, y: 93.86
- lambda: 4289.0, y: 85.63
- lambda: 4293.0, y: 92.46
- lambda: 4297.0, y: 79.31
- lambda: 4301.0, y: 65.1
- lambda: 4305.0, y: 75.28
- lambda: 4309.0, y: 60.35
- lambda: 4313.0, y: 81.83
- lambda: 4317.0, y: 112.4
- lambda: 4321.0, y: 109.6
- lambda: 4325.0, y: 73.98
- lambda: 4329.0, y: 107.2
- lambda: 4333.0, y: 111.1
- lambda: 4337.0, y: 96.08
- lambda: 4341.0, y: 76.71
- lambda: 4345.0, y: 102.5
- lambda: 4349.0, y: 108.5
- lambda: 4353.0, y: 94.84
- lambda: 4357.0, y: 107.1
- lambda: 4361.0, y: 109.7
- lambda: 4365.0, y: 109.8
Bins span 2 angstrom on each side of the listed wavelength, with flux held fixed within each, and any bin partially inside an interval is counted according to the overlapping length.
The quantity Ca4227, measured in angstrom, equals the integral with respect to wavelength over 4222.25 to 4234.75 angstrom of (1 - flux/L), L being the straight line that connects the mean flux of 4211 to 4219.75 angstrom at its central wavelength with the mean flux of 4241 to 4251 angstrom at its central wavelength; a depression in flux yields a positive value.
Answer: 1.13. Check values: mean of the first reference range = 104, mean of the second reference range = 94.8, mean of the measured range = 91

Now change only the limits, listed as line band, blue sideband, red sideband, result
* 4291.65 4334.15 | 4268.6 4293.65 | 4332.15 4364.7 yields 3.6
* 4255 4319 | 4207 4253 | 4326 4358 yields 6.9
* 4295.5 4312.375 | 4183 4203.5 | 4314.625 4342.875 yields 4.7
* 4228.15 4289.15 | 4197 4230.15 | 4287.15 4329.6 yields -1.7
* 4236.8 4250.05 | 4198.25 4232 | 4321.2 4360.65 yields 0.4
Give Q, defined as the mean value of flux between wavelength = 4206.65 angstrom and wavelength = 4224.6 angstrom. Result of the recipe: 102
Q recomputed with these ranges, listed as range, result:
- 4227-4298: 93.5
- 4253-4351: 91.3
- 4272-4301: 87.6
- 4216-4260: 95.3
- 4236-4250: 95.4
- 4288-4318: 80.4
